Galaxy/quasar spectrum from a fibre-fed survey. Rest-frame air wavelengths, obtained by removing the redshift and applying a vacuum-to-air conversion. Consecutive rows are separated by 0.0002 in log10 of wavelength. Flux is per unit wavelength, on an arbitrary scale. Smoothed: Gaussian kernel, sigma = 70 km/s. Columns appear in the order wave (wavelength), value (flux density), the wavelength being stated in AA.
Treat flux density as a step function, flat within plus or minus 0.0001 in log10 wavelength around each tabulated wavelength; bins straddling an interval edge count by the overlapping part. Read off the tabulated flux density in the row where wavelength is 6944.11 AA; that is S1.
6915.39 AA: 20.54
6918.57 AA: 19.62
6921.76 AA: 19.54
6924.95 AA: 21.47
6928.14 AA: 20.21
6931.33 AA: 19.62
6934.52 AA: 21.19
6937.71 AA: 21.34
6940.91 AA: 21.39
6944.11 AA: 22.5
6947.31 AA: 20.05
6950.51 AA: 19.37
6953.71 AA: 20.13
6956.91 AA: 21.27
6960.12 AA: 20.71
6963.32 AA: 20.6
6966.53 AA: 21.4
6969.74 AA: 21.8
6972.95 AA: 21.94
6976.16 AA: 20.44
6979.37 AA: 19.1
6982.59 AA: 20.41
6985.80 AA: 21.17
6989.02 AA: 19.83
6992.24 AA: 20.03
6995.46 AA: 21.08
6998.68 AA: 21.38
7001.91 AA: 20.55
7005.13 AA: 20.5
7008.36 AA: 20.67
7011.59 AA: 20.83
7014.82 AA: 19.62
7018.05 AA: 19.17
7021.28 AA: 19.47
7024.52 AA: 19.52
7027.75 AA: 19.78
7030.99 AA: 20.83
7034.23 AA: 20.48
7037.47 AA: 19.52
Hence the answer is 22.5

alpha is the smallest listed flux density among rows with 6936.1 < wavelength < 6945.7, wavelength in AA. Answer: 21.34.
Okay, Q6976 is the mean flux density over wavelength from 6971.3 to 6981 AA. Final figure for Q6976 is 20.5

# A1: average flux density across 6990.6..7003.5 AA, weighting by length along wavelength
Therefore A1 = 20.8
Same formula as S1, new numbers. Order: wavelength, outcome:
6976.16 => 20.44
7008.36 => 20.67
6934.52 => 21.19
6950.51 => 19.37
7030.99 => 20.83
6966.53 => 21.4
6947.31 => 20.05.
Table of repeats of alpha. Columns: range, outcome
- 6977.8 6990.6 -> 19.1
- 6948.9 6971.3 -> 19.37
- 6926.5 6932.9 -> 19.62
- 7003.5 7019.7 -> 19.17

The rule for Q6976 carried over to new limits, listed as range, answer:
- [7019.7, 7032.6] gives 19.9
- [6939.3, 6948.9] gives 21.3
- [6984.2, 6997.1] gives 20.5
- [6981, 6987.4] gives 20.8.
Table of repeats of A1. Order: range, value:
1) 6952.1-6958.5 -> 20.7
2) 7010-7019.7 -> 19.9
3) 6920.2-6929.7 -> 20.4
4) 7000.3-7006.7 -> 20.5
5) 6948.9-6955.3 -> 19.8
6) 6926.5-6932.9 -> 19.9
